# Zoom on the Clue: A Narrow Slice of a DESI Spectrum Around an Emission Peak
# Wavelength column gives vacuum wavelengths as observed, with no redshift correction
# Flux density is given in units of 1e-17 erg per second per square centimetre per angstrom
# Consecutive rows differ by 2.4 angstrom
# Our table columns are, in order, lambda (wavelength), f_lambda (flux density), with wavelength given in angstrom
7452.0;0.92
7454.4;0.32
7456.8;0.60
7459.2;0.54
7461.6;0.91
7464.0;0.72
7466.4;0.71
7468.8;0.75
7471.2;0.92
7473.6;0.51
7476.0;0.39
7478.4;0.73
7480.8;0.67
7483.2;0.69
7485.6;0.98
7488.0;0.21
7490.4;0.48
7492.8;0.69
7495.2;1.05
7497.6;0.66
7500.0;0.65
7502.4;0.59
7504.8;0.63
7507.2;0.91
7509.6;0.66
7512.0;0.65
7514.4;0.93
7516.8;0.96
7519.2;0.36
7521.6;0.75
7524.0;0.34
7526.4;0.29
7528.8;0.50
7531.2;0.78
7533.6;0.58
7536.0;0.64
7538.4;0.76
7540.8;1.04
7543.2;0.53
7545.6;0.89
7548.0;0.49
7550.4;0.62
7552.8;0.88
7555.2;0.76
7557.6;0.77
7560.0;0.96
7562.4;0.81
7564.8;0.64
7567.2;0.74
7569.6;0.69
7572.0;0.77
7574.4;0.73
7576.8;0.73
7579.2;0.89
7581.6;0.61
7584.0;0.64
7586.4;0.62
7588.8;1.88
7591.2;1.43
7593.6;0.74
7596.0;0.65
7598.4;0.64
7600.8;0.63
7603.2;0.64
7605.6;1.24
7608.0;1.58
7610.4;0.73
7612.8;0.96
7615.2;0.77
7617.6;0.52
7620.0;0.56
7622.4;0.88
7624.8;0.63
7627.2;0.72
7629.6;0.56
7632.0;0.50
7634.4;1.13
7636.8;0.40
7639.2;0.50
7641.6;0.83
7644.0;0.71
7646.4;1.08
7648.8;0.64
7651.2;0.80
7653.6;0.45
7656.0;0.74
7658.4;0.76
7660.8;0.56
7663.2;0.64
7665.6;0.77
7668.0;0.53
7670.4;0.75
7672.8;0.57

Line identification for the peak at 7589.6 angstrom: [S II]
